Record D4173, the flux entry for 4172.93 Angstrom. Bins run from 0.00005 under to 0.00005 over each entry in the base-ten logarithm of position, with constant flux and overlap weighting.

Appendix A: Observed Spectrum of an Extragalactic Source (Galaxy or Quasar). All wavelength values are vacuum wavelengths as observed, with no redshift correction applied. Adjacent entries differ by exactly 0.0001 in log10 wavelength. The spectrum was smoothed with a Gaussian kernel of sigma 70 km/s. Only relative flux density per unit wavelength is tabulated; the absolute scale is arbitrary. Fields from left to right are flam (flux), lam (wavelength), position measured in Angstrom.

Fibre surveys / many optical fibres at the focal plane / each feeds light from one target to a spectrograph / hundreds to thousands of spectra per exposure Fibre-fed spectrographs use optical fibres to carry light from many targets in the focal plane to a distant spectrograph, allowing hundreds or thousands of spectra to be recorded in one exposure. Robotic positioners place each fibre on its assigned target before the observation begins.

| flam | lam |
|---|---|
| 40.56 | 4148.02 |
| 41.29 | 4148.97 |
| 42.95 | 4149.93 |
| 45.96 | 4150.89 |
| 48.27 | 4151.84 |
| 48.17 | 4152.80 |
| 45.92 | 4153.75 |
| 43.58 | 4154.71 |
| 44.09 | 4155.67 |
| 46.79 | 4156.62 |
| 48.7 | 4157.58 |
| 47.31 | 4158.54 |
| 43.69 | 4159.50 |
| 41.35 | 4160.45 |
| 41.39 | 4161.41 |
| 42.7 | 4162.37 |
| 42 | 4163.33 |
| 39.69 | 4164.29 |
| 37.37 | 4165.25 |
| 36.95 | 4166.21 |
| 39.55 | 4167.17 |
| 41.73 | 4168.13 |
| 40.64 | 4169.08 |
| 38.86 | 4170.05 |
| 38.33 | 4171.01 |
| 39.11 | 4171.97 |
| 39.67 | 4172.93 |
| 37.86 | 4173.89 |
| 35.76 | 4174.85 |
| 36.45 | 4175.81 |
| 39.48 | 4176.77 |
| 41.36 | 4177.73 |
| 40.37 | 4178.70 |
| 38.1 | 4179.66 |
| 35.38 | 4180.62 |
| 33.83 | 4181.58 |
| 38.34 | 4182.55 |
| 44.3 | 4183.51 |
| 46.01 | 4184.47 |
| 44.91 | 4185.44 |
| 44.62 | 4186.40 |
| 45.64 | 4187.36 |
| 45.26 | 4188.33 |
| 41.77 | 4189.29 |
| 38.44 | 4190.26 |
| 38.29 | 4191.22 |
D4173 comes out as 39.67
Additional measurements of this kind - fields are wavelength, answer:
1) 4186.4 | 44.62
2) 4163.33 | 42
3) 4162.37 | 42.7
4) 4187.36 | 45.64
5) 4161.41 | 41.39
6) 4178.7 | 40.37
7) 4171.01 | 38.33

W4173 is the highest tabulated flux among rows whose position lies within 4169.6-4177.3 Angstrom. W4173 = 39.67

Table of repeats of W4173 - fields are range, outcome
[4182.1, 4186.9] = 46.01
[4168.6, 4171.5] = 40.64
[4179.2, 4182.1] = 38.1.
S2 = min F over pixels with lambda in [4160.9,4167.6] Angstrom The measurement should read 36.95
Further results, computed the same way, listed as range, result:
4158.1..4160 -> 43.69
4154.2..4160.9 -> 41.35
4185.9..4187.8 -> 44.62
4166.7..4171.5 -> 38.33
